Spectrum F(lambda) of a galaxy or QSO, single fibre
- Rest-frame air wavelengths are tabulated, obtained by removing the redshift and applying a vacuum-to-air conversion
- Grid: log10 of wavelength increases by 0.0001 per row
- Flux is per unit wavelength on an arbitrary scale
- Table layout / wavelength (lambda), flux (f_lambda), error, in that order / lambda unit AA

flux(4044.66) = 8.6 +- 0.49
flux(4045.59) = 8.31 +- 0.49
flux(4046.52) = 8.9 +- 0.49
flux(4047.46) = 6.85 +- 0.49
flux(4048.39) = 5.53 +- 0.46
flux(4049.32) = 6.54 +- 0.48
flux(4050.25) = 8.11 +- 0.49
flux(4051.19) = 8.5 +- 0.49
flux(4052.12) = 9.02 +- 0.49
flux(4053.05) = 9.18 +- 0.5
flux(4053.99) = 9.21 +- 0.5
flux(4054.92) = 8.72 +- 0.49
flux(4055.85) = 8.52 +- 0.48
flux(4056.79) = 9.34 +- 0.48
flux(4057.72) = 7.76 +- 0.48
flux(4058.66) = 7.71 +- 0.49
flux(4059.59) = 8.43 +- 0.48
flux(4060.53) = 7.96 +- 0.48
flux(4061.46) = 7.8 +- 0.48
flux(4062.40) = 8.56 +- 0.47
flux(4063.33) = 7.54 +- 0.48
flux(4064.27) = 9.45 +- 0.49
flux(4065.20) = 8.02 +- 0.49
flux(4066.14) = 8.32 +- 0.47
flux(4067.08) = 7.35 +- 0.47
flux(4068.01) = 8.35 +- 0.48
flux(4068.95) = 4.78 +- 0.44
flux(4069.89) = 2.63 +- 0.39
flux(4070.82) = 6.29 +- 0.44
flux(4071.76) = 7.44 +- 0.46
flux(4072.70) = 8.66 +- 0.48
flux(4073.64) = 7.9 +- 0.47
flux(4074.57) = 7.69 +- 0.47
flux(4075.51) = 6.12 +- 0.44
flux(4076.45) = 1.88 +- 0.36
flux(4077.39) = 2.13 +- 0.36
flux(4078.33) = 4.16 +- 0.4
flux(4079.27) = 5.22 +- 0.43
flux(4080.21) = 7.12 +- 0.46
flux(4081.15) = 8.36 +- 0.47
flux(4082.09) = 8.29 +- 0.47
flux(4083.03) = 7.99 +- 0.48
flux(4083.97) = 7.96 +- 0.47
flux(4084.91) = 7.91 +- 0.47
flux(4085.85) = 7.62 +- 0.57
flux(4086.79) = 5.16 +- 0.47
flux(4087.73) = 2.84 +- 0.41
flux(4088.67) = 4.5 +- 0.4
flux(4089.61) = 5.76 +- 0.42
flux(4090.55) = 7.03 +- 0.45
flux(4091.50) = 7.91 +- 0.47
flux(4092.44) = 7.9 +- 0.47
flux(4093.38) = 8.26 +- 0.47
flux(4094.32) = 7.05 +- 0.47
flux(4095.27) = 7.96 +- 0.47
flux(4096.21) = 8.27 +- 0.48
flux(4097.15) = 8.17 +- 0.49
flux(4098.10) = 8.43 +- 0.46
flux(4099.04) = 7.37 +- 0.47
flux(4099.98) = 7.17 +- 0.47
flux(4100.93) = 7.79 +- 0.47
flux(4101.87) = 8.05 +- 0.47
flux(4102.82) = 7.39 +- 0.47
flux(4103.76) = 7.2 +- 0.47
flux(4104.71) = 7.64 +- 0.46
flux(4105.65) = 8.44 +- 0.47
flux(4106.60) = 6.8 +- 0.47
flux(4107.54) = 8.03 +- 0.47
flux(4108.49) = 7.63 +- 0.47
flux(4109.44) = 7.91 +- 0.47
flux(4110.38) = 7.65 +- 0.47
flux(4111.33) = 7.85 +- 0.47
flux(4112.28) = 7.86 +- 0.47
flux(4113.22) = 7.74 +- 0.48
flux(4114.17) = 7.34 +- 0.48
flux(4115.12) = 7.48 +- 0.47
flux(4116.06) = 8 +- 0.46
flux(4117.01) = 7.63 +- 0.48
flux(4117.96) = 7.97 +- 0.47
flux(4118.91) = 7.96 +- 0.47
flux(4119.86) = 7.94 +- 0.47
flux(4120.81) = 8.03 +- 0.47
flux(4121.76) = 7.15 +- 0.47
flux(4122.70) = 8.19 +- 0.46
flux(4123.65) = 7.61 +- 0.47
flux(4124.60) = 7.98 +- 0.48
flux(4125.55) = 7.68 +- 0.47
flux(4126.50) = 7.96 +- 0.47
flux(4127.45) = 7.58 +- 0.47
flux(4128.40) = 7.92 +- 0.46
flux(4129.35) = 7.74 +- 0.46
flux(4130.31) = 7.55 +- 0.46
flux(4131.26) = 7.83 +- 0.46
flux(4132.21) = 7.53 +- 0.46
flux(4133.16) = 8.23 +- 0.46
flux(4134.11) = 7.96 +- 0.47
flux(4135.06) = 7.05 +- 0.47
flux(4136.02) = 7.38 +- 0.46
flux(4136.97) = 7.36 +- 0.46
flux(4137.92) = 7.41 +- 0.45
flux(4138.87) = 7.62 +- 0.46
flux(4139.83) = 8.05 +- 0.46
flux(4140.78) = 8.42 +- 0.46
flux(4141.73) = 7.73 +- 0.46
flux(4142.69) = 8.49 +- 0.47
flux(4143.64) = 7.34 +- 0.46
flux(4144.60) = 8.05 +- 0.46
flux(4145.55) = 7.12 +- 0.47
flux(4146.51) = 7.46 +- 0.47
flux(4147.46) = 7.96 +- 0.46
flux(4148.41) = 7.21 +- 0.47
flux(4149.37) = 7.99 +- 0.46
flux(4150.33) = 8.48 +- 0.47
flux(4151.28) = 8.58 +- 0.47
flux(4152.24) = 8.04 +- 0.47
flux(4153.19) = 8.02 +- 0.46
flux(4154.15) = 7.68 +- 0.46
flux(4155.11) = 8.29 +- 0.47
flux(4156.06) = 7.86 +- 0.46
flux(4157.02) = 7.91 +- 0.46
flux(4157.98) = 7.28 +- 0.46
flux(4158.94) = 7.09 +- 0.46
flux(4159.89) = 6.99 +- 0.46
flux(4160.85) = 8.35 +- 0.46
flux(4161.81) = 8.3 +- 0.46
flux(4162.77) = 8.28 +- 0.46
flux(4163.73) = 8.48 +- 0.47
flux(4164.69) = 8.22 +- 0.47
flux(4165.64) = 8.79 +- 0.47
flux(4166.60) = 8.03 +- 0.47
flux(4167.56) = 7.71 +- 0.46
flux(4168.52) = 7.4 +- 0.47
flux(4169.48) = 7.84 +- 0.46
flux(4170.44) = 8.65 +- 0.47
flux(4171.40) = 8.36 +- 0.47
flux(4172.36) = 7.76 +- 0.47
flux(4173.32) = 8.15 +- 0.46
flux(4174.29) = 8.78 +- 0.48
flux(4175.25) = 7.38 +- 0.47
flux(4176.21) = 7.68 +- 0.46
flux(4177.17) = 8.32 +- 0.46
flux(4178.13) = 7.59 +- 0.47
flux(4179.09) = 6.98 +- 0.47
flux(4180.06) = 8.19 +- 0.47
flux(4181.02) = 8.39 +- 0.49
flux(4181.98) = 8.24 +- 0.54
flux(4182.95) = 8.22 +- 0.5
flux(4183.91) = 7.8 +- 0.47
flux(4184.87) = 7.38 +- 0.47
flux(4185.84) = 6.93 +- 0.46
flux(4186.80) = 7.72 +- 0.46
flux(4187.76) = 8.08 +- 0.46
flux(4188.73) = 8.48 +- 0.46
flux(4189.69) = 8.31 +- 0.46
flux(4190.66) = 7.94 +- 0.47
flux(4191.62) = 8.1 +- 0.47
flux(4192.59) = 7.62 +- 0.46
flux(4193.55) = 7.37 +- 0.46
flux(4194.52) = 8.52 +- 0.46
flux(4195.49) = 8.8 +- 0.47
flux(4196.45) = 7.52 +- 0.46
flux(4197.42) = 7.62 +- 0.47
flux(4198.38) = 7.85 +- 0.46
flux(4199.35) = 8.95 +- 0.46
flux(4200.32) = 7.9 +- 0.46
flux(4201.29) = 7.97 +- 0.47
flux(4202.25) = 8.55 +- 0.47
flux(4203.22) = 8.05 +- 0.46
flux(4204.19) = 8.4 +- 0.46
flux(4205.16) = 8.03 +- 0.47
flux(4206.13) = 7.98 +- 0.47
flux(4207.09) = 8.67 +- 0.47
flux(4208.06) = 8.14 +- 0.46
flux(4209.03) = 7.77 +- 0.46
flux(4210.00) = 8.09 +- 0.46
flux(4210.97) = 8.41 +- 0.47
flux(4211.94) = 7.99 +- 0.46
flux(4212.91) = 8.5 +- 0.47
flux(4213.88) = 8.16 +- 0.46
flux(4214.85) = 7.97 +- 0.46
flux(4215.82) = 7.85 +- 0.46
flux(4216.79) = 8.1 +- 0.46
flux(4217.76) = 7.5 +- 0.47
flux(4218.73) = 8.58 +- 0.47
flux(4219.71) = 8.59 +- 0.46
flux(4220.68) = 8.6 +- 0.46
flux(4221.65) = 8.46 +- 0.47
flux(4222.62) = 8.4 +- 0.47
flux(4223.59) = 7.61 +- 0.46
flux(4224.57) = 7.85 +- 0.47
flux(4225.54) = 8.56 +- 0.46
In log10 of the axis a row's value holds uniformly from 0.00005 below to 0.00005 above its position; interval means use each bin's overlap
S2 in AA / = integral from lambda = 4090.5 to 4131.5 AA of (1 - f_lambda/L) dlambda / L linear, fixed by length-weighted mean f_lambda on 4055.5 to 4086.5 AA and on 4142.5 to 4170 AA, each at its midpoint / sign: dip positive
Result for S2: -1.5 AA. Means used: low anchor 7.11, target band 7.76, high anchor 7.9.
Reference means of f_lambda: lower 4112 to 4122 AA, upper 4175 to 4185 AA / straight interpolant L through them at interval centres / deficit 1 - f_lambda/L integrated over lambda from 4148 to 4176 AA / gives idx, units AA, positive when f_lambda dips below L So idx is -0.6 AA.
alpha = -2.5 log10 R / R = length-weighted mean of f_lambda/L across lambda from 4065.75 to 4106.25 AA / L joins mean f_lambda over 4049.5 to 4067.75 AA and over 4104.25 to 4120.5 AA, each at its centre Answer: 0.18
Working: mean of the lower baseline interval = 8.37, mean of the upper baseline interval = 7.76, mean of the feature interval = 6.85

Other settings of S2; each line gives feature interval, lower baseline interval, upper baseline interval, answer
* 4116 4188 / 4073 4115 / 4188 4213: -2.1 AA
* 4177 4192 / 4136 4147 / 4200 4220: 0.2 AA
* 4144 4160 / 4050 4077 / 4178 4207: 0.2 AA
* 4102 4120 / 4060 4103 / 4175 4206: -1.2 AA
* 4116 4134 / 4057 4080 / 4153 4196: -1.0 AA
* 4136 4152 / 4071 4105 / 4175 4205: -0.7 AA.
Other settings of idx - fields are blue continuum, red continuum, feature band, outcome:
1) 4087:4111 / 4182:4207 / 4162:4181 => -0.48 AA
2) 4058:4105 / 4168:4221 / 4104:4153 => -2.12 AA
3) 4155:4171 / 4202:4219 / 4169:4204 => 0.22 AA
